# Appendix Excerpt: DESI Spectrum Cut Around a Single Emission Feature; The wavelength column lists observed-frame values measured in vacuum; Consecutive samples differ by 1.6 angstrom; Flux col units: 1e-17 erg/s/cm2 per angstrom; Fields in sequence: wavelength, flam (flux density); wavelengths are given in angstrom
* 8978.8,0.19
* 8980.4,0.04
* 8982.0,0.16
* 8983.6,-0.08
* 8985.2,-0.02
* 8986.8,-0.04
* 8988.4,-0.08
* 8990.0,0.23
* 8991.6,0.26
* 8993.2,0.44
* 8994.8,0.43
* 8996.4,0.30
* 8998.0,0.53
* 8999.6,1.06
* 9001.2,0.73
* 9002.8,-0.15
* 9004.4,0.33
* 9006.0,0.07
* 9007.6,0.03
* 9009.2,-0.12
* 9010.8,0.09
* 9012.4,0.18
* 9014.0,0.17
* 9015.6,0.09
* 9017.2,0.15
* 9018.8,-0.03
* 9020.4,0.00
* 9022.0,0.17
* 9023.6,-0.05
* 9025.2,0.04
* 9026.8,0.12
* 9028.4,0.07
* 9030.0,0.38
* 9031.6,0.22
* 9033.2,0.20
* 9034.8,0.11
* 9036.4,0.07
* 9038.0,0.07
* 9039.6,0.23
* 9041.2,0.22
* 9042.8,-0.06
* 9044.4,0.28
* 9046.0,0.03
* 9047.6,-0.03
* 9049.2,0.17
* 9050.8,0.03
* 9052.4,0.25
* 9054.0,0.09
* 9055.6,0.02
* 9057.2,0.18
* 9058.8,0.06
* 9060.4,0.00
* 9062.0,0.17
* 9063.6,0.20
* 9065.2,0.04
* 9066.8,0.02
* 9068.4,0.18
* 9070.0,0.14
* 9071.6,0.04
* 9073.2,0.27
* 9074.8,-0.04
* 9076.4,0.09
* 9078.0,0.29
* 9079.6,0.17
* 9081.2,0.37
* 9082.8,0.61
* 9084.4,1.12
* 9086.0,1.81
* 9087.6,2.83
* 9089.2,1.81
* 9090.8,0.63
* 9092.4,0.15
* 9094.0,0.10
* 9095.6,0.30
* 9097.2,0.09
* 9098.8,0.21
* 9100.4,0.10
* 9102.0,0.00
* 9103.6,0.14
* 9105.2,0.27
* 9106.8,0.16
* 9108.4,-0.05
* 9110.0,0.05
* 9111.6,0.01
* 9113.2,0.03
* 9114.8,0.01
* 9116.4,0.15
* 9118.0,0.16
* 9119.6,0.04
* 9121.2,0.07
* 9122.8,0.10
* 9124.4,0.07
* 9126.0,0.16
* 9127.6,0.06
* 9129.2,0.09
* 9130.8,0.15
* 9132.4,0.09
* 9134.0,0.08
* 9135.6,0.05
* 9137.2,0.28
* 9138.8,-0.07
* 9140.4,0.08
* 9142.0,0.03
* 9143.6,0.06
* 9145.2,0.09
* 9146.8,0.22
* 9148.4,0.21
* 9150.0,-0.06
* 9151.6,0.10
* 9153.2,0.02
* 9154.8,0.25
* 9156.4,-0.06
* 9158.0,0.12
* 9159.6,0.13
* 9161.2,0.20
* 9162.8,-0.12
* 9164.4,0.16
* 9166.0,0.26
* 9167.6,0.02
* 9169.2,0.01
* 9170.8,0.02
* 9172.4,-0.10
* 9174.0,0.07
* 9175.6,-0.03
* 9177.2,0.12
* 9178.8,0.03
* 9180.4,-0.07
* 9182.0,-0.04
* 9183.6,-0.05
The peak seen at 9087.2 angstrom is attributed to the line [O III]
